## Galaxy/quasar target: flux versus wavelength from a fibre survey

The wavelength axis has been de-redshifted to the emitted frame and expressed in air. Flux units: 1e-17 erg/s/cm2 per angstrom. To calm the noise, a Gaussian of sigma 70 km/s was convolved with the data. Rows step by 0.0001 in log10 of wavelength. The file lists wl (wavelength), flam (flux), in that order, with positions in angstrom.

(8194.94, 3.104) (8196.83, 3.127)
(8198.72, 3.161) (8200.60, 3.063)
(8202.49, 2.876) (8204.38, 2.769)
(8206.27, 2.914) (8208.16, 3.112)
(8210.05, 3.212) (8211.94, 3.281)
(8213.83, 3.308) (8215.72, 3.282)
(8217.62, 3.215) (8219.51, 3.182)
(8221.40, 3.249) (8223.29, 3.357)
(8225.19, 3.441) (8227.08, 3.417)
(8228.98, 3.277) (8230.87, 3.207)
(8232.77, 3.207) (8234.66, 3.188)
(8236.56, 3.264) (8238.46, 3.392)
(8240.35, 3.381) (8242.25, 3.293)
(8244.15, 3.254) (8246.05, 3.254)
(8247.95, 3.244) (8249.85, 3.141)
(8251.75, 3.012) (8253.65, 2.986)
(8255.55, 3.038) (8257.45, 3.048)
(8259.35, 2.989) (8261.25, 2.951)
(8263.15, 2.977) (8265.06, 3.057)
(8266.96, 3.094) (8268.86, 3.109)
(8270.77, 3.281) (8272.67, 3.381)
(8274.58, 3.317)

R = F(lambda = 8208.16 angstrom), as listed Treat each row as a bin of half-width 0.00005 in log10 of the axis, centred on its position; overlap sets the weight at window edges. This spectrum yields 3.112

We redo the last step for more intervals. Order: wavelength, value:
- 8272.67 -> 3.381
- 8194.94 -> 3.104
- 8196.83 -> 3.127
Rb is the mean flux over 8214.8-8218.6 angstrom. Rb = 3.24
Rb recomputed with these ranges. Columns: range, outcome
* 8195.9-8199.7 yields 3.15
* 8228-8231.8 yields 3.24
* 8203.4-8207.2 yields 2.84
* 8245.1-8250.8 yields 3.21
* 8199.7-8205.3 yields 2.9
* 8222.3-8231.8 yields 3.34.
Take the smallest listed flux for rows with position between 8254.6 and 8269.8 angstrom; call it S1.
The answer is 2.951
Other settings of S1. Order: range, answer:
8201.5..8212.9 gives 2.769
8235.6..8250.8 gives 3.141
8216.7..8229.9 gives 3.182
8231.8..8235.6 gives 3.188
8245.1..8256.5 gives 2.986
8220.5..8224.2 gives 3.249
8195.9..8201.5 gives 3.063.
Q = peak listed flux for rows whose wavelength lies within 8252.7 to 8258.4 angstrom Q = 3.048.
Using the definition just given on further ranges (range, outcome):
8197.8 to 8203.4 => 3.161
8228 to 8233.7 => 3.277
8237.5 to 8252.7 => 3.392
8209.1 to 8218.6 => 3.308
